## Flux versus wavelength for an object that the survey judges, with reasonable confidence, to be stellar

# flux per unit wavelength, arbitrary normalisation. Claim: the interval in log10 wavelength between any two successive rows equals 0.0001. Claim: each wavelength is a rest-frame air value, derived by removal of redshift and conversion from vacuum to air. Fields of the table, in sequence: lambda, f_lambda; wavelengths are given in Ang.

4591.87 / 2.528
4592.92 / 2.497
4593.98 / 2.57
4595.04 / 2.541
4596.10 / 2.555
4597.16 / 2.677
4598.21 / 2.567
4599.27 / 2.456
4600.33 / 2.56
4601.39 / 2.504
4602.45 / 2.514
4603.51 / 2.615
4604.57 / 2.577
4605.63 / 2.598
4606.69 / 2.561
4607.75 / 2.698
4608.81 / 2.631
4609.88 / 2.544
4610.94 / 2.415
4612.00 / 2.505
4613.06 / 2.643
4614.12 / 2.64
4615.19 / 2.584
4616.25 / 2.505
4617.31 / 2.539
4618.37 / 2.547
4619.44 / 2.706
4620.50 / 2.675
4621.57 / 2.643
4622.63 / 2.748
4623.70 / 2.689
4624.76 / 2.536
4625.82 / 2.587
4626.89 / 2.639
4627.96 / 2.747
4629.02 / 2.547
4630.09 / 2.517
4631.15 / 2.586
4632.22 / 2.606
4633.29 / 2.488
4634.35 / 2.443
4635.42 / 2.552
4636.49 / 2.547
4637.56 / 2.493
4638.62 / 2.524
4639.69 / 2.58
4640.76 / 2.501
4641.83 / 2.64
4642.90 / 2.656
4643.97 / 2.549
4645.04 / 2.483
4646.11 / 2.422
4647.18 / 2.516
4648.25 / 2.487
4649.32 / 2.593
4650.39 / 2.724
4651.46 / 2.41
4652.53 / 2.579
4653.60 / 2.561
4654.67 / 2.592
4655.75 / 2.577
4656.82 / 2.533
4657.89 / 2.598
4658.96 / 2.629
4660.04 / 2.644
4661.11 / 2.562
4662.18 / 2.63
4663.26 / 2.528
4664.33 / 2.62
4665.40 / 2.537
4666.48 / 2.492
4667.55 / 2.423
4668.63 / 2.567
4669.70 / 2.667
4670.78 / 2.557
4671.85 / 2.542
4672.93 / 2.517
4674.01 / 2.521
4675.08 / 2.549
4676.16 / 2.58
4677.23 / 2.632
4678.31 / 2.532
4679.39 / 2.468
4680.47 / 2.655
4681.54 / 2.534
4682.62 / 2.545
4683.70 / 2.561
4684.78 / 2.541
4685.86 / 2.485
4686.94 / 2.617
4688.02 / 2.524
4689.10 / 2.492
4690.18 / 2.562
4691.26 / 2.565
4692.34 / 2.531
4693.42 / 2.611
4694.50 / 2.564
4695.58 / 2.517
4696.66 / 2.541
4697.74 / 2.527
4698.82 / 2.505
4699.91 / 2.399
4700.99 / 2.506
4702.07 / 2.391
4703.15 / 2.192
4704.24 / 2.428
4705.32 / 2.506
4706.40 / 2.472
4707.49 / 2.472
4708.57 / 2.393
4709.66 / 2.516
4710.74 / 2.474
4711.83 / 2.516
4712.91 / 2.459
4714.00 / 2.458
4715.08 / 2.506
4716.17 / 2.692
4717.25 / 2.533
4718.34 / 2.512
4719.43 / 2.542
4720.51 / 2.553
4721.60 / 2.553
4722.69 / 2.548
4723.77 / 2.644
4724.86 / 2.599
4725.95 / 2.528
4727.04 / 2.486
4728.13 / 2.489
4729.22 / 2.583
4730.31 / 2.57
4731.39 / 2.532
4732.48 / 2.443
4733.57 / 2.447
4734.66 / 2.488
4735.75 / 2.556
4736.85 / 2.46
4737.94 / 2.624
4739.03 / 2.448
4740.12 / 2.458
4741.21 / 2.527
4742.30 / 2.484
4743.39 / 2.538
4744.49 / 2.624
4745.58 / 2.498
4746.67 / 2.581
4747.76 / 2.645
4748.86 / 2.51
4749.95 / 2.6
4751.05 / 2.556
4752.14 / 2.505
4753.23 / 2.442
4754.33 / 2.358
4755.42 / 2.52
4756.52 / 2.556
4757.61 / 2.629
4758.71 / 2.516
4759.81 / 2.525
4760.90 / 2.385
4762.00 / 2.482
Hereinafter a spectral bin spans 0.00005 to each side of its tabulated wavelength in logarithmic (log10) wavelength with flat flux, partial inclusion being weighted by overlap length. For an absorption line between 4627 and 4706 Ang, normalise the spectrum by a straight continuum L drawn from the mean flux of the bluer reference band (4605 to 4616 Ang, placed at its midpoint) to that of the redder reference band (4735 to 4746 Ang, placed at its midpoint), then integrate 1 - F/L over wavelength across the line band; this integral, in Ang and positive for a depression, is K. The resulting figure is 0.37 Ang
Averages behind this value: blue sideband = 2.58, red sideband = 2.52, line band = 2.54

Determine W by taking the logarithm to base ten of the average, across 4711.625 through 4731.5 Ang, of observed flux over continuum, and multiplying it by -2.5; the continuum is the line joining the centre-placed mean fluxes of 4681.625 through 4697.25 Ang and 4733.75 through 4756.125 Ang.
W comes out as -0.01 mag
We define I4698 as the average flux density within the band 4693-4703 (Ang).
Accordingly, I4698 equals 2.49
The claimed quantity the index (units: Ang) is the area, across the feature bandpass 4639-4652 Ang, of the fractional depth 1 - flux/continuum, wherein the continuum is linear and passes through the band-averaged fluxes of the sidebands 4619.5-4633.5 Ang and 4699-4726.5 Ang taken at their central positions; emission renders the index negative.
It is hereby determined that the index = 0.2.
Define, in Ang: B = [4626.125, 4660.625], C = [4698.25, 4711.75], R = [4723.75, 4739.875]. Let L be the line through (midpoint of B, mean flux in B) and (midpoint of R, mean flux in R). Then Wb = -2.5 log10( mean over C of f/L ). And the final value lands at 0.04 mag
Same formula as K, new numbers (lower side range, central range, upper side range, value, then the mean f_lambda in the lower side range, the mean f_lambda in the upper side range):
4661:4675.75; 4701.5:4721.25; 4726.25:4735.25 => 0.3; 2.55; 2.51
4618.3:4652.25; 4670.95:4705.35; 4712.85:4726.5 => 0.5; 2.57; 2.55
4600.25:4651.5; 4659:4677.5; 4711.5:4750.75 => 0.0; 2.57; 2.53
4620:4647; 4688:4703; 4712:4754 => 0.2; 2.57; 2.53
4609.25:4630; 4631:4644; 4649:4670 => 0.2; 2.6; 2.57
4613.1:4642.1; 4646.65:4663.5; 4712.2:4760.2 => 0.0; 2.59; 2.53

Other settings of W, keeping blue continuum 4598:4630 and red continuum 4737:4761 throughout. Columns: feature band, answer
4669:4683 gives 0.00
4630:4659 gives 0.01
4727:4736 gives 0.01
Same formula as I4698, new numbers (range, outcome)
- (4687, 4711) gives 2.49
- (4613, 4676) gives 2.57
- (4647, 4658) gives 2.56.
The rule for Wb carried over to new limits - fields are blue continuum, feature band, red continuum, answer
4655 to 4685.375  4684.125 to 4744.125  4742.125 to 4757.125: 0.01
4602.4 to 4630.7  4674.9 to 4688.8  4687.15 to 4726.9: -0.01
